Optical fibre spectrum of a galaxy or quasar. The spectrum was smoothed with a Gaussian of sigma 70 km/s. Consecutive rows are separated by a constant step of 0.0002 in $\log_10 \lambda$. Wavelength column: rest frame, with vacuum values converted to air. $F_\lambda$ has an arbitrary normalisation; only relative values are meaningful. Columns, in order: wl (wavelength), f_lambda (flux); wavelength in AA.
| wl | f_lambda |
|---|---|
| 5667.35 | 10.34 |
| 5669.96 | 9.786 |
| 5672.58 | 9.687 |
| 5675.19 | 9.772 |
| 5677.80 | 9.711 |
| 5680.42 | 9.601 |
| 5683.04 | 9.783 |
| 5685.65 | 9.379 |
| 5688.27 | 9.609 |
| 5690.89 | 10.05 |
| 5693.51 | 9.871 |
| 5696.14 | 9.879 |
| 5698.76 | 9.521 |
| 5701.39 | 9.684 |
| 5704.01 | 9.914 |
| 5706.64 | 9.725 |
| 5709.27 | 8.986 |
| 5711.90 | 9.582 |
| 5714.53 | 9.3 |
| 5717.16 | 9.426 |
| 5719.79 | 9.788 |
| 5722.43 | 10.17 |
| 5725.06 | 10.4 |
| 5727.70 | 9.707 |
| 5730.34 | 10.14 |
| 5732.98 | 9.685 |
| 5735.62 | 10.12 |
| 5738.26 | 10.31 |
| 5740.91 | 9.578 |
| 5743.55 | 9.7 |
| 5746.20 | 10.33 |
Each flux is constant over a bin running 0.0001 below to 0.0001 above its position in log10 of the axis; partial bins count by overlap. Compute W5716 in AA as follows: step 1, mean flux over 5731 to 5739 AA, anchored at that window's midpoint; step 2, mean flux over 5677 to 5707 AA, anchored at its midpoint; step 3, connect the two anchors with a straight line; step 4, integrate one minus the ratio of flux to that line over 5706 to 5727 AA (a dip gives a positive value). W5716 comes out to 0.5 AA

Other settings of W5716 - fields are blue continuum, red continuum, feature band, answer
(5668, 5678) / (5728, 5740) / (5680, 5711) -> 0.6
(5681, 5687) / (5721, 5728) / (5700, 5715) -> 0.5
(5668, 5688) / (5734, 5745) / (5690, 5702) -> 0.0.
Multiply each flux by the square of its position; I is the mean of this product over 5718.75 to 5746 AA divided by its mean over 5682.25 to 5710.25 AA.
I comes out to 1.04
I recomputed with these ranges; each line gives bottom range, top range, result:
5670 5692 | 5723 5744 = 1.05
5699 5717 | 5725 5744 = 1.05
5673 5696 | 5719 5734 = 1.04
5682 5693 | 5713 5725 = 1.01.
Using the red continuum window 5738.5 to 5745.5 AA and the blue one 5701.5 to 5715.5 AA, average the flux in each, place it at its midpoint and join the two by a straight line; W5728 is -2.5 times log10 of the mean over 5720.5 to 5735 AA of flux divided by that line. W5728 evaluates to -0.04 mag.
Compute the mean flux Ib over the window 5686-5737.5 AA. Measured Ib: 9.76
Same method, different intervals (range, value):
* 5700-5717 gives 9.52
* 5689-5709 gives 9.76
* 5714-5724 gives 9.73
